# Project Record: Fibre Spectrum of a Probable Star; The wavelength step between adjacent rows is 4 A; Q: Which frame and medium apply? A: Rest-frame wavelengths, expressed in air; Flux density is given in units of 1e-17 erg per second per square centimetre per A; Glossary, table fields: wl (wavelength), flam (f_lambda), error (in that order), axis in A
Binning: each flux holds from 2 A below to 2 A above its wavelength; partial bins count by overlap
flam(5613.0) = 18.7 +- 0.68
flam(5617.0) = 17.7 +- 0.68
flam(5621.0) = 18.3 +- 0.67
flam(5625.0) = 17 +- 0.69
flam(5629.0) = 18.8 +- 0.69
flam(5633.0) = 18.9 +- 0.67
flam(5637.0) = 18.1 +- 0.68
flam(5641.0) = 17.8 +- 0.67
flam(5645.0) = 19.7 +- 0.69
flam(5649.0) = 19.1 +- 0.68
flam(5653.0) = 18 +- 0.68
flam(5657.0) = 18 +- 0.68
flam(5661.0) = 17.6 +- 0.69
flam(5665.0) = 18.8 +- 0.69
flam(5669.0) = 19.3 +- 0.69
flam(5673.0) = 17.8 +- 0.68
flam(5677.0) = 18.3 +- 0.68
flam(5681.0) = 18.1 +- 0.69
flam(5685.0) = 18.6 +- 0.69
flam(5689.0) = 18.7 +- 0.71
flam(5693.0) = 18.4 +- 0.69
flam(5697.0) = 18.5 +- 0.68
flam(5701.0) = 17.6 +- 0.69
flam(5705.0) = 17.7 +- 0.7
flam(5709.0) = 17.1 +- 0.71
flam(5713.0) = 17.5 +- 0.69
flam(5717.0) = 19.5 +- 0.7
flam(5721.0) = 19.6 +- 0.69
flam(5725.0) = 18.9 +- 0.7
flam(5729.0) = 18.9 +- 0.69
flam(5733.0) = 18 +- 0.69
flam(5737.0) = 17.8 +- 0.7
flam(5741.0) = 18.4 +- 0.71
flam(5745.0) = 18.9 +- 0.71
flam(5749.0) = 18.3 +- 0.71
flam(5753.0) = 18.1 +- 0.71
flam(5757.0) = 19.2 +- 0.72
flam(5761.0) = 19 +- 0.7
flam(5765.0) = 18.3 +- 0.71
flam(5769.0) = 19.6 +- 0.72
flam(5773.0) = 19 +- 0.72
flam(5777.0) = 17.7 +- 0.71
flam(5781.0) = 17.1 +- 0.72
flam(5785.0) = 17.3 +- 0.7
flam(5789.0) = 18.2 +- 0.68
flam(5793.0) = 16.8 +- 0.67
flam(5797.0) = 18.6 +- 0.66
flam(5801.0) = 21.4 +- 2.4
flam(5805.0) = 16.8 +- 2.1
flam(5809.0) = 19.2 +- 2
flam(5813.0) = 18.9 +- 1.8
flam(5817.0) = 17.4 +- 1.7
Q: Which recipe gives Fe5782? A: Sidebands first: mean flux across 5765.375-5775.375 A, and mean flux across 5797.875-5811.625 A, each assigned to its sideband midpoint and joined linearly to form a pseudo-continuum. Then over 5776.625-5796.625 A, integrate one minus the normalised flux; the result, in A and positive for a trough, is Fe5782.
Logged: 1.7 A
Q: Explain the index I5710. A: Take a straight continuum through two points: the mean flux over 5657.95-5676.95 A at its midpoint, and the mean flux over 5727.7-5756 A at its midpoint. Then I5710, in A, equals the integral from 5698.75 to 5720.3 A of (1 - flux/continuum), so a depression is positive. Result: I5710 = 0.43 A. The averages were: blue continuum 18.3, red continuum 18.4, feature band 18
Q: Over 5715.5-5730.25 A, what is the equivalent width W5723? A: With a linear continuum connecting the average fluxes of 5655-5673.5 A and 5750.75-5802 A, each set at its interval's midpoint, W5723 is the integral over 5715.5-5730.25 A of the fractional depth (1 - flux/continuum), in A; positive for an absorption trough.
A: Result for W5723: -0.7 A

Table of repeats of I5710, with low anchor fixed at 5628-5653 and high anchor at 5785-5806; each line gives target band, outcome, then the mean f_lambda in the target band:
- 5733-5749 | 0.1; 18.3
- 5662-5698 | 0.2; 18.5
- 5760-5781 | -0.2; 18.6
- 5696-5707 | 0.4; 17.9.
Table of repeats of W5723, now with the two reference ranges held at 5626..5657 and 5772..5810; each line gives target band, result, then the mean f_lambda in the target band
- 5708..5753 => -0.4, 18.5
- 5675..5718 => 0.6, 18.2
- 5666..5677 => 0.0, 18.5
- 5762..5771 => -0.4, 19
